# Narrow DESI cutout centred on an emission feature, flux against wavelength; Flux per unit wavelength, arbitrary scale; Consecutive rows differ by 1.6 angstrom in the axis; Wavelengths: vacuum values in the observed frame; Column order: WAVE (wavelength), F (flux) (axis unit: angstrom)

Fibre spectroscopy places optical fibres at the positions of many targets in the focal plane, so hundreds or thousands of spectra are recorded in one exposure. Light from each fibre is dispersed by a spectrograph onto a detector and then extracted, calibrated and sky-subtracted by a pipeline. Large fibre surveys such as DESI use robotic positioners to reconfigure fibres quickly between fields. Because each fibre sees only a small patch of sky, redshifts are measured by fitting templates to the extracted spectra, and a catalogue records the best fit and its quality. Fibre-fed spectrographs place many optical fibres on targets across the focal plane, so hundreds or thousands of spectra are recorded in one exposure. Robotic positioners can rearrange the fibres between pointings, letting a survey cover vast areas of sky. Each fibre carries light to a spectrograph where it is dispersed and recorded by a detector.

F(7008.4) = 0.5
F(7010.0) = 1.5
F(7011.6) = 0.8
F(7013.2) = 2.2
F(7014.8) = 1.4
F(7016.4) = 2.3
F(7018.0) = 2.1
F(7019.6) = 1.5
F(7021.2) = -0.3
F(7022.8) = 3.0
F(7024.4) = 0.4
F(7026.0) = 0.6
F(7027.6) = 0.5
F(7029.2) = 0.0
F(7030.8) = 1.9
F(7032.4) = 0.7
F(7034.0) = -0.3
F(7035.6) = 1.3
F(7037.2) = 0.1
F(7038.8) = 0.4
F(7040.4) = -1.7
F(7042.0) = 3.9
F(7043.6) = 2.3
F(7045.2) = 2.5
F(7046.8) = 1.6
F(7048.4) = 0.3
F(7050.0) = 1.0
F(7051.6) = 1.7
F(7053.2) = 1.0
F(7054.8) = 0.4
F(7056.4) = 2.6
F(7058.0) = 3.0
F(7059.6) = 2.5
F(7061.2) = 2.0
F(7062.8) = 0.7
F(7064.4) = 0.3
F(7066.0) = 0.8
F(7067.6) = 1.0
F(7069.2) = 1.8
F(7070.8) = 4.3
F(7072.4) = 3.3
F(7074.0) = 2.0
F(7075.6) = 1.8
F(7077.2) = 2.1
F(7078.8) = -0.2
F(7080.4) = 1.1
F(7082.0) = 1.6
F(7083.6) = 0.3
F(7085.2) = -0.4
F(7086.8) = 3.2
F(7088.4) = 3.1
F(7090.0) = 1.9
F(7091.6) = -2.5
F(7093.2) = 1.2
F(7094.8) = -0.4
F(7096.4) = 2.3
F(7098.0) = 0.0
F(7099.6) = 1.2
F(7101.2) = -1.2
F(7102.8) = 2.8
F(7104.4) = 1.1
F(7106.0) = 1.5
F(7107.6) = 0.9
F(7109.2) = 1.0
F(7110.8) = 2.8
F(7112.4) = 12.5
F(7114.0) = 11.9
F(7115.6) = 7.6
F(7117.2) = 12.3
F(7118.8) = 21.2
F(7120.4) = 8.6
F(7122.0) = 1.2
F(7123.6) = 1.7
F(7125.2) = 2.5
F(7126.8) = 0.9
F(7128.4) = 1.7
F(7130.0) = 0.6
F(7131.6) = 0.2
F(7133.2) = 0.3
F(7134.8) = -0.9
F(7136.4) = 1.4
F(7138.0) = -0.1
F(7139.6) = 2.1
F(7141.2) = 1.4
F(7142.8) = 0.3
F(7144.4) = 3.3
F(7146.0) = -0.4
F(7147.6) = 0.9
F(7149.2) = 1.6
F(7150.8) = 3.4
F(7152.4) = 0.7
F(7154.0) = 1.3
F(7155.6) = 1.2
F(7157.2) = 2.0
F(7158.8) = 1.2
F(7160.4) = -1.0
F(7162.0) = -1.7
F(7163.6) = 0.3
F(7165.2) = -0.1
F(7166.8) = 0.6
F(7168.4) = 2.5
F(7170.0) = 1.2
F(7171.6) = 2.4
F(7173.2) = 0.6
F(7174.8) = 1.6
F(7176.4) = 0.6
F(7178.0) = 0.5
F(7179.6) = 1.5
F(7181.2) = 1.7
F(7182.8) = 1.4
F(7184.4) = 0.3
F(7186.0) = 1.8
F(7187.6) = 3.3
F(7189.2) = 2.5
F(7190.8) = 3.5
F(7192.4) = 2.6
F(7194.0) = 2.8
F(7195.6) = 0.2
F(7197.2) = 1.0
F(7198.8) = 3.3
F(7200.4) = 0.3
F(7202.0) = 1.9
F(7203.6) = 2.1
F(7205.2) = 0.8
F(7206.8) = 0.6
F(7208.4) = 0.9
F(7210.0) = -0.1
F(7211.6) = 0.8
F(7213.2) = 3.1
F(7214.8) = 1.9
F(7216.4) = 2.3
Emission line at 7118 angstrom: [O II]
